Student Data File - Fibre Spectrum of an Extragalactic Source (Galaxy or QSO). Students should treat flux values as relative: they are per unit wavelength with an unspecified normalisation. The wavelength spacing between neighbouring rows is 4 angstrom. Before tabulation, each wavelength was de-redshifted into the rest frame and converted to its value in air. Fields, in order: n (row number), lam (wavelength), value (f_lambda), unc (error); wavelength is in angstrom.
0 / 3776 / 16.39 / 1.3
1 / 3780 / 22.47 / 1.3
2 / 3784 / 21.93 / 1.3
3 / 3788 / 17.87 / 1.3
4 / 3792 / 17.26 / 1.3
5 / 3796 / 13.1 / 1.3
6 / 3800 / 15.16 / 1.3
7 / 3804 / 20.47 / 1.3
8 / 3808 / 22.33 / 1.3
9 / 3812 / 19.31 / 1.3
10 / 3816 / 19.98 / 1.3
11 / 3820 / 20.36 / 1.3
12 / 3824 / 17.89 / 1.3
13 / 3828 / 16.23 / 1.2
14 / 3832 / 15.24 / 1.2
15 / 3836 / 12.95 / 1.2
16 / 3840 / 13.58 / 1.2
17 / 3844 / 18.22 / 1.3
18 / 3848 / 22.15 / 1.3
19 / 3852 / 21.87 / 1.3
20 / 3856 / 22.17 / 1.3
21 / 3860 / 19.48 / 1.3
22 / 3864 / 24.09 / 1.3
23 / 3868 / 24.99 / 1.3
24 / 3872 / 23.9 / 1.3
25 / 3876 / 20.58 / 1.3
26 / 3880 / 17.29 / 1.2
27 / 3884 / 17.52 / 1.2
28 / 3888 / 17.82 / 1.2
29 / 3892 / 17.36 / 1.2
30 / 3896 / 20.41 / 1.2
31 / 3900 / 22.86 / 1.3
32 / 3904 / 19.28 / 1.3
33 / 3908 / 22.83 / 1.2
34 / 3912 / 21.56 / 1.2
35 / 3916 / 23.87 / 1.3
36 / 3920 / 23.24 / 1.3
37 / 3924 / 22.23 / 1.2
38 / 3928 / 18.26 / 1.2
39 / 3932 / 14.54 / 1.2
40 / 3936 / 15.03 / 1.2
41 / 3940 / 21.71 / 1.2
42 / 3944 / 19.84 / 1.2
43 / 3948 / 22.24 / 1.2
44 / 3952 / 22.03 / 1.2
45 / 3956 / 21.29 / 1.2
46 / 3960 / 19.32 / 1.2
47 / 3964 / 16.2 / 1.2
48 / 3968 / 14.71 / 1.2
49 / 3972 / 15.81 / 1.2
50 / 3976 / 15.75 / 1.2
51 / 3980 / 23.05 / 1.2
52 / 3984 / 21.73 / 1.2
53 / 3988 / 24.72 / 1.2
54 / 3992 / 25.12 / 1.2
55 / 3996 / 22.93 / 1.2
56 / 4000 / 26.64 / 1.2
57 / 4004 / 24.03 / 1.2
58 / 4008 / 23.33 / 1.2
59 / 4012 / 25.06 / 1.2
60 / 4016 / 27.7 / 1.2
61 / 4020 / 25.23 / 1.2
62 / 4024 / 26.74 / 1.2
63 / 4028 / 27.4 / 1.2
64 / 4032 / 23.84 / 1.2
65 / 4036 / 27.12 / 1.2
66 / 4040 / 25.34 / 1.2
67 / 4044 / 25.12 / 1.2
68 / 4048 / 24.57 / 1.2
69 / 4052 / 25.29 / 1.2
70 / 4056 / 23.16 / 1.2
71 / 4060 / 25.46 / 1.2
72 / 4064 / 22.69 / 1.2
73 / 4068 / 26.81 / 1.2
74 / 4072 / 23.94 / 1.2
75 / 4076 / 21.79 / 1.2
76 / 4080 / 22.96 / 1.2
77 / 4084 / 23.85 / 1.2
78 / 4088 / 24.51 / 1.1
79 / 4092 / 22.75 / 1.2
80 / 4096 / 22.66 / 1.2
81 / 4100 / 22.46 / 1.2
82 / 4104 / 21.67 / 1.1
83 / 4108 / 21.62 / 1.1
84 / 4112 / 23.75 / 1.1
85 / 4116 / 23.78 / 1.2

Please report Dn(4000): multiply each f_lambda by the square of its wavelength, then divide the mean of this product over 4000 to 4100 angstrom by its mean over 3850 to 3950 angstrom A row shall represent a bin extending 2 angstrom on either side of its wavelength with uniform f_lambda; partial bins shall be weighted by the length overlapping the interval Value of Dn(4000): 1.29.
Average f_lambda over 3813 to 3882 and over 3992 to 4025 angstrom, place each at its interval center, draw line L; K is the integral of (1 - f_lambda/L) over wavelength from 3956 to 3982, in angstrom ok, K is 6.56 angstrom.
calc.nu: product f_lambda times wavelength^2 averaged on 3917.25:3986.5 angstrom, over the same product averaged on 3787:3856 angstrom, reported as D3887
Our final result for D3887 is 1.1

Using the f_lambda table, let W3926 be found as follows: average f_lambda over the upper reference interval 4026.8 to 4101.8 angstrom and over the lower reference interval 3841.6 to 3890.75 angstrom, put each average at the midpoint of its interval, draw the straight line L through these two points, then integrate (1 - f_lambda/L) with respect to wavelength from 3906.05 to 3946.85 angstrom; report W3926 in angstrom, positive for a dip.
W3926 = 2.7 angstrom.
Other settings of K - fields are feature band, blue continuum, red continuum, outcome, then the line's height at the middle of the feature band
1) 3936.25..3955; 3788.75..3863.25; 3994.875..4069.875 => 1.2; 22.3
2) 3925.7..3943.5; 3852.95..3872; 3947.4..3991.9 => 2.7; 20.8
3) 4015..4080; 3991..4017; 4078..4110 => -3.1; 23.9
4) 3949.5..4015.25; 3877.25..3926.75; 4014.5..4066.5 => 5.3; 23.3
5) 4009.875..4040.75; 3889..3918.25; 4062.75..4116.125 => -4.9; 22.5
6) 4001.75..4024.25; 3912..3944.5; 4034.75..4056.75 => -1.5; 23.7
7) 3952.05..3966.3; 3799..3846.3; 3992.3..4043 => 2.4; 23.1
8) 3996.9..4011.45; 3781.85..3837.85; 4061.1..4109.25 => -2.0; 21.6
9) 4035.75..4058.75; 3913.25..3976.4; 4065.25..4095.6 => -2.4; 22.6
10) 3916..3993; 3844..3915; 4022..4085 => 9.2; 22.6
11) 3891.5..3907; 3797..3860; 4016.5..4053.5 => 0.4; 21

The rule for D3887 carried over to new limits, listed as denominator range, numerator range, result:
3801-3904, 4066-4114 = 1.34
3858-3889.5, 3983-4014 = 1.25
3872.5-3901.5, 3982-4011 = 1.32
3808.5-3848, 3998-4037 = 1.61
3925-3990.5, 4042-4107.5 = 1.30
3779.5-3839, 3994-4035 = 1.57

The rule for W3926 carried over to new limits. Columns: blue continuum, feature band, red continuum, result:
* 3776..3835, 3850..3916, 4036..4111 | -3.4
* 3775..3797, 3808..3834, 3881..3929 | 0.8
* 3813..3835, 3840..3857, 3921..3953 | -1.9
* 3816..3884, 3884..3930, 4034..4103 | -0.2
